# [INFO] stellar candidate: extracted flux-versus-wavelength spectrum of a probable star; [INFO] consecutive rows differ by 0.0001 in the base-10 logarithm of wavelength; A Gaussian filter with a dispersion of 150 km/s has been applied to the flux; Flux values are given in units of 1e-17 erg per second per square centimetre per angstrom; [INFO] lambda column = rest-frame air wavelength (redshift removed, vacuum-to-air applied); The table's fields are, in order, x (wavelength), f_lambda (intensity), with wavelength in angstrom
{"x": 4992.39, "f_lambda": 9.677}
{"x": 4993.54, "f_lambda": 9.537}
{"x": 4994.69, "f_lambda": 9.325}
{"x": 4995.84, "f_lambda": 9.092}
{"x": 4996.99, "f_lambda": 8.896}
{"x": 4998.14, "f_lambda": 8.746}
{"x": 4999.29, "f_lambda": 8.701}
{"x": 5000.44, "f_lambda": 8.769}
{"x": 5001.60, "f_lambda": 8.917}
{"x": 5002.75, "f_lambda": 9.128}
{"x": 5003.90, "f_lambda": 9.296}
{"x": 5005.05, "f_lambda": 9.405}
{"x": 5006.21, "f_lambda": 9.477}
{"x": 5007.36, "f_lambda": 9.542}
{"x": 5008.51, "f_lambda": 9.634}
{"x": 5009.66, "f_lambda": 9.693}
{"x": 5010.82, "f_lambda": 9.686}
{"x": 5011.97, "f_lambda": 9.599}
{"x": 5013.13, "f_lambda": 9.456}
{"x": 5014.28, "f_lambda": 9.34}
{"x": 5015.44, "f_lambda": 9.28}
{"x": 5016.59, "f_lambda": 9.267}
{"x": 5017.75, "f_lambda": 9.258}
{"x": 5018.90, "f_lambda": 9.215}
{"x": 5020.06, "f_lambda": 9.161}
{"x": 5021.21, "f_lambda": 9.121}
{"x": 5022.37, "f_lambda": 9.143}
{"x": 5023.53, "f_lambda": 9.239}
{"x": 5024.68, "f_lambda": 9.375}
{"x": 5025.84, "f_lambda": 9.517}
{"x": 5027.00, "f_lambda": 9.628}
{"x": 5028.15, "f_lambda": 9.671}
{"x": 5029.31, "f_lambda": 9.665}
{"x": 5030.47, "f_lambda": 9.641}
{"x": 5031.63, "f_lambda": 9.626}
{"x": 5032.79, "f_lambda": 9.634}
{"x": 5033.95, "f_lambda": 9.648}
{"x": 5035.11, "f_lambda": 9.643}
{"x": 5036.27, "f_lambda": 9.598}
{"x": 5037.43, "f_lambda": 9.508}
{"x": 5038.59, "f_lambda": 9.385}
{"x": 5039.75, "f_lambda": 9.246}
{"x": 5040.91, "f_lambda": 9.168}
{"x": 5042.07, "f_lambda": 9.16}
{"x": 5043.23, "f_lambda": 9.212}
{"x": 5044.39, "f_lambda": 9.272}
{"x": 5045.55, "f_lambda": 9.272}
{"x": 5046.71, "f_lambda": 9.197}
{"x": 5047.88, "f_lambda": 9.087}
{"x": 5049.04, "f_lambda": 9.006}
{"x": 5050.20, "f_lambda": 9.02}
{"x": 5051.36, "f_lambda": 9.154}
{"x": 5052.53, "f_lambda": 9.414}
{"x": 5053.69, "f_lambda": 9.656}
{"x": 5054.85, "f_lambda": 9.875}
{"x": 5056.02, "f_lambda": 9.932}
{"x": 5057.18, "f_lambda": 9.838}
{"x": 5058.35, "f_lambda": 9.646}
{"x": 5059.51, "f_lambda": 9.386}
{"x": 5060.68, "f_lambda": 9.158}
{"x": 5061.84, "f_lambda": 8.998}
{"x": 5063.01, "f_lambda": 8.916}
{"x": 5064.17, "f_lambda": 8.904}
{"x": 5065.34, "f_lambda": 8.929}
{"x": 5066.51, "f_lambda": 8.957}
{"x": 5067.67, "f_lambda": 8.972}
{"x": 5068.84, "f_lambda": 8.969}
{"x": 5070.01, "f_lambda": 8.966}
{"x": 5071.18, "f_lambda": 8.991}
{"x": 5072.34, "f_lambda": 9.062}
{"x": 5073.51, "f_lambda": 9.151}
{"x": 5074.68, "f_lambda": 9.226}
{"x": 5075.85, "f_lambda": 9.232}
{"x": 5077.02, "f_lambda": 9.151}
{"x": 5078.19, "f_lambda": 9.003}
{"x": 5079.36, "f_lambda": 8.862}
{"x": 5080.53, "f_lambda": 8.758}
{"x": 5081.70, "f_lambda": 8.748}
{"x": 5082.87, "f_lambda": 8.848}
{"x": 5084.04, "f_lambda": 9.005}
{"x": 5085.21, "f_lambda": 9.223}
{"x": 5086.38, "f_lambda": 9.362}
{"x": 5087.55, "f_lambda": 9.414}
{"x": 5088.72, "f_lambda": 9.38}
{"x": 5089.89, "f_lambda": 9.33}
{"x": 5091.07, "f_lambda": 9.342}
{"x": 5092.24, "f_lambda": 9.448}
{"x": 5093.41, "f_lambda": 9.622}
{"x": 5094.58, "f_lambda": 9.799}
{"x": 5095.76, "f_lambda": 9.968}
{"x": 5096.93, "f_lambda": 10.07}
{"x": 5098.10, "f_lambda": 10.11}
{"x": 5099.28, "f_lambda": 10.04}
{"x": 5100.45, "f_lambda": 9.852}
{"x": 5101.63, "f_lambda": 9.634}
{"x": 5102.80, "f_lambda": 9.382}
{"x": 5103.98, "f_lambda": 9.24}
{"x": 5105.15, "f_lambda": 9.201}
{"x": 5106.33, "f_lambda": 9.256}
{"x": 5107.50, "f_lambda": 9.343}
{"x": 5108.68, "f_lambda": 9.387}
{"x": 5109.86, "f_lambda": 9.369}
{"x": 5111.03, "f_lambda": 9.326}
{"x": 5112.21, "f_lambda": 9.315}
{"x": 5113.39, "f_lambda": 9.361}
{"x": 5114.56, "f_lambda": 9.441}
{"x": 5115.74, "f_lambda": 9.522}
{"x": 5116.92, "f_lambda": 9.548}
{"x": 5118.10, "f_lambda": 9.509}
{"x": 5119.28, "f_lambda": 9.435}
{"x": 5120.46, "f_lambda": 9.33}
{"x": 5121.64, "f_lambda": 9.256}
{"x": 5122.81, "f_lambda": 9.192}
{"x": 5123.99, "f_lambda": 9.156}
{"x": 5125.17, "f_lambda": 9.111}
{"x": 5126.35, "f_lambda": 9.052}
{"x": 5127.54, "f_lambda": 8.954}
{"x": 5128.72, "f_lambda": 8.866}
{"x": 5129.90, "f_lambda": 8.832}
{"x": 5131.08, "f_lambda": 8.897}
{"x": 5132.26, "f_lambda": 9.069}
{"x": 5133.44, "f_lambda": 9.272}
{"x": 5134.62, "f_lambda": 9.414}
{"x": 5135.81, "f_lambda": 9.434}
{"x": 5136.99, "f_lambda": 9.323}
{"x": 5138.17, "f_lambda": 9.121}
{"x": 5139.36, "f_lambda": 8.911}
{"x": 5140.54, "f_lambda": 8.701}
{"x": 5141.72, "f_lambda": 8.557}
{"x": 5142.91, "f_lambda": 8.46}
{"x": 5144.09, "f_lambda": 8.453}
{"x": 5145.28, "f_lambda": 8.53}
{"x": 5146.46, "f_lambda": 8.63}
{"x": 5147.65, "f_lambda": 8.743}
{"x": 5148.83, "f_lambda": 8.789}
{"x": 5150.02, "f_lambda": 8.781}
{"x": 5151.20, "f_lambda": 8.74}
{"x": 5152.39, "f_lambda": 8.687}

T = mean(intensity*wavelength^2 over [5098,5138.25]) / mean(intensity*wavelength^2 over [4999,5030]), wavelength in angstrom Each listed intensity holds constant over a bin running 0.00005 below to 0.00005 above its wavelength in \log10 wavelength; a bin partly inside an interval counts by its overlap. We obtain 1.0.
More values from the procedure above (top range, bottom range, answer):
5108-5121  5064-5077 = 1.06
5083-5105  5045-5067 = 1.04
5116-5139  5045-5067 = 1.02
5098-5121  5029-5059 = 1.03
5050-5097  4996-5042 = 1.01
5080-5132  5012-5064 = 1.02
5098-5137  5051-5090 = 1.03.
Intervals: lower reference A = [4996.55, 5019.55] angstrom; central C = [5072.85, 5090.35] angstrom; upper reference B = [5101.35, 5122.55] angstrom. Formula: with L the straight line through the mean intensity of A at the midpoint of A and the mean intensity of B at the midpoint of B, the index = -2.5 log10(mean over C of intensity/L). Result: 0.028 mag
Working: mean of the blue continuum 9.27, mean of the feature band 9.11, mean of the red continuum 9.38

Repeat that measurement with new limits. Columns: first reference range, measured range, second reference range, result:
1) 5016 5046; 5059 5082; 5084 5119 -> 0.05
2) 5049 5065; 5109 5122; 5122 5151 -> -0.04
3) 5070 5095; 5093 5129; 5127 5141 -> -0.04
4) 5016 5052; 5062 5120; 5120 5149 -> -0.02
